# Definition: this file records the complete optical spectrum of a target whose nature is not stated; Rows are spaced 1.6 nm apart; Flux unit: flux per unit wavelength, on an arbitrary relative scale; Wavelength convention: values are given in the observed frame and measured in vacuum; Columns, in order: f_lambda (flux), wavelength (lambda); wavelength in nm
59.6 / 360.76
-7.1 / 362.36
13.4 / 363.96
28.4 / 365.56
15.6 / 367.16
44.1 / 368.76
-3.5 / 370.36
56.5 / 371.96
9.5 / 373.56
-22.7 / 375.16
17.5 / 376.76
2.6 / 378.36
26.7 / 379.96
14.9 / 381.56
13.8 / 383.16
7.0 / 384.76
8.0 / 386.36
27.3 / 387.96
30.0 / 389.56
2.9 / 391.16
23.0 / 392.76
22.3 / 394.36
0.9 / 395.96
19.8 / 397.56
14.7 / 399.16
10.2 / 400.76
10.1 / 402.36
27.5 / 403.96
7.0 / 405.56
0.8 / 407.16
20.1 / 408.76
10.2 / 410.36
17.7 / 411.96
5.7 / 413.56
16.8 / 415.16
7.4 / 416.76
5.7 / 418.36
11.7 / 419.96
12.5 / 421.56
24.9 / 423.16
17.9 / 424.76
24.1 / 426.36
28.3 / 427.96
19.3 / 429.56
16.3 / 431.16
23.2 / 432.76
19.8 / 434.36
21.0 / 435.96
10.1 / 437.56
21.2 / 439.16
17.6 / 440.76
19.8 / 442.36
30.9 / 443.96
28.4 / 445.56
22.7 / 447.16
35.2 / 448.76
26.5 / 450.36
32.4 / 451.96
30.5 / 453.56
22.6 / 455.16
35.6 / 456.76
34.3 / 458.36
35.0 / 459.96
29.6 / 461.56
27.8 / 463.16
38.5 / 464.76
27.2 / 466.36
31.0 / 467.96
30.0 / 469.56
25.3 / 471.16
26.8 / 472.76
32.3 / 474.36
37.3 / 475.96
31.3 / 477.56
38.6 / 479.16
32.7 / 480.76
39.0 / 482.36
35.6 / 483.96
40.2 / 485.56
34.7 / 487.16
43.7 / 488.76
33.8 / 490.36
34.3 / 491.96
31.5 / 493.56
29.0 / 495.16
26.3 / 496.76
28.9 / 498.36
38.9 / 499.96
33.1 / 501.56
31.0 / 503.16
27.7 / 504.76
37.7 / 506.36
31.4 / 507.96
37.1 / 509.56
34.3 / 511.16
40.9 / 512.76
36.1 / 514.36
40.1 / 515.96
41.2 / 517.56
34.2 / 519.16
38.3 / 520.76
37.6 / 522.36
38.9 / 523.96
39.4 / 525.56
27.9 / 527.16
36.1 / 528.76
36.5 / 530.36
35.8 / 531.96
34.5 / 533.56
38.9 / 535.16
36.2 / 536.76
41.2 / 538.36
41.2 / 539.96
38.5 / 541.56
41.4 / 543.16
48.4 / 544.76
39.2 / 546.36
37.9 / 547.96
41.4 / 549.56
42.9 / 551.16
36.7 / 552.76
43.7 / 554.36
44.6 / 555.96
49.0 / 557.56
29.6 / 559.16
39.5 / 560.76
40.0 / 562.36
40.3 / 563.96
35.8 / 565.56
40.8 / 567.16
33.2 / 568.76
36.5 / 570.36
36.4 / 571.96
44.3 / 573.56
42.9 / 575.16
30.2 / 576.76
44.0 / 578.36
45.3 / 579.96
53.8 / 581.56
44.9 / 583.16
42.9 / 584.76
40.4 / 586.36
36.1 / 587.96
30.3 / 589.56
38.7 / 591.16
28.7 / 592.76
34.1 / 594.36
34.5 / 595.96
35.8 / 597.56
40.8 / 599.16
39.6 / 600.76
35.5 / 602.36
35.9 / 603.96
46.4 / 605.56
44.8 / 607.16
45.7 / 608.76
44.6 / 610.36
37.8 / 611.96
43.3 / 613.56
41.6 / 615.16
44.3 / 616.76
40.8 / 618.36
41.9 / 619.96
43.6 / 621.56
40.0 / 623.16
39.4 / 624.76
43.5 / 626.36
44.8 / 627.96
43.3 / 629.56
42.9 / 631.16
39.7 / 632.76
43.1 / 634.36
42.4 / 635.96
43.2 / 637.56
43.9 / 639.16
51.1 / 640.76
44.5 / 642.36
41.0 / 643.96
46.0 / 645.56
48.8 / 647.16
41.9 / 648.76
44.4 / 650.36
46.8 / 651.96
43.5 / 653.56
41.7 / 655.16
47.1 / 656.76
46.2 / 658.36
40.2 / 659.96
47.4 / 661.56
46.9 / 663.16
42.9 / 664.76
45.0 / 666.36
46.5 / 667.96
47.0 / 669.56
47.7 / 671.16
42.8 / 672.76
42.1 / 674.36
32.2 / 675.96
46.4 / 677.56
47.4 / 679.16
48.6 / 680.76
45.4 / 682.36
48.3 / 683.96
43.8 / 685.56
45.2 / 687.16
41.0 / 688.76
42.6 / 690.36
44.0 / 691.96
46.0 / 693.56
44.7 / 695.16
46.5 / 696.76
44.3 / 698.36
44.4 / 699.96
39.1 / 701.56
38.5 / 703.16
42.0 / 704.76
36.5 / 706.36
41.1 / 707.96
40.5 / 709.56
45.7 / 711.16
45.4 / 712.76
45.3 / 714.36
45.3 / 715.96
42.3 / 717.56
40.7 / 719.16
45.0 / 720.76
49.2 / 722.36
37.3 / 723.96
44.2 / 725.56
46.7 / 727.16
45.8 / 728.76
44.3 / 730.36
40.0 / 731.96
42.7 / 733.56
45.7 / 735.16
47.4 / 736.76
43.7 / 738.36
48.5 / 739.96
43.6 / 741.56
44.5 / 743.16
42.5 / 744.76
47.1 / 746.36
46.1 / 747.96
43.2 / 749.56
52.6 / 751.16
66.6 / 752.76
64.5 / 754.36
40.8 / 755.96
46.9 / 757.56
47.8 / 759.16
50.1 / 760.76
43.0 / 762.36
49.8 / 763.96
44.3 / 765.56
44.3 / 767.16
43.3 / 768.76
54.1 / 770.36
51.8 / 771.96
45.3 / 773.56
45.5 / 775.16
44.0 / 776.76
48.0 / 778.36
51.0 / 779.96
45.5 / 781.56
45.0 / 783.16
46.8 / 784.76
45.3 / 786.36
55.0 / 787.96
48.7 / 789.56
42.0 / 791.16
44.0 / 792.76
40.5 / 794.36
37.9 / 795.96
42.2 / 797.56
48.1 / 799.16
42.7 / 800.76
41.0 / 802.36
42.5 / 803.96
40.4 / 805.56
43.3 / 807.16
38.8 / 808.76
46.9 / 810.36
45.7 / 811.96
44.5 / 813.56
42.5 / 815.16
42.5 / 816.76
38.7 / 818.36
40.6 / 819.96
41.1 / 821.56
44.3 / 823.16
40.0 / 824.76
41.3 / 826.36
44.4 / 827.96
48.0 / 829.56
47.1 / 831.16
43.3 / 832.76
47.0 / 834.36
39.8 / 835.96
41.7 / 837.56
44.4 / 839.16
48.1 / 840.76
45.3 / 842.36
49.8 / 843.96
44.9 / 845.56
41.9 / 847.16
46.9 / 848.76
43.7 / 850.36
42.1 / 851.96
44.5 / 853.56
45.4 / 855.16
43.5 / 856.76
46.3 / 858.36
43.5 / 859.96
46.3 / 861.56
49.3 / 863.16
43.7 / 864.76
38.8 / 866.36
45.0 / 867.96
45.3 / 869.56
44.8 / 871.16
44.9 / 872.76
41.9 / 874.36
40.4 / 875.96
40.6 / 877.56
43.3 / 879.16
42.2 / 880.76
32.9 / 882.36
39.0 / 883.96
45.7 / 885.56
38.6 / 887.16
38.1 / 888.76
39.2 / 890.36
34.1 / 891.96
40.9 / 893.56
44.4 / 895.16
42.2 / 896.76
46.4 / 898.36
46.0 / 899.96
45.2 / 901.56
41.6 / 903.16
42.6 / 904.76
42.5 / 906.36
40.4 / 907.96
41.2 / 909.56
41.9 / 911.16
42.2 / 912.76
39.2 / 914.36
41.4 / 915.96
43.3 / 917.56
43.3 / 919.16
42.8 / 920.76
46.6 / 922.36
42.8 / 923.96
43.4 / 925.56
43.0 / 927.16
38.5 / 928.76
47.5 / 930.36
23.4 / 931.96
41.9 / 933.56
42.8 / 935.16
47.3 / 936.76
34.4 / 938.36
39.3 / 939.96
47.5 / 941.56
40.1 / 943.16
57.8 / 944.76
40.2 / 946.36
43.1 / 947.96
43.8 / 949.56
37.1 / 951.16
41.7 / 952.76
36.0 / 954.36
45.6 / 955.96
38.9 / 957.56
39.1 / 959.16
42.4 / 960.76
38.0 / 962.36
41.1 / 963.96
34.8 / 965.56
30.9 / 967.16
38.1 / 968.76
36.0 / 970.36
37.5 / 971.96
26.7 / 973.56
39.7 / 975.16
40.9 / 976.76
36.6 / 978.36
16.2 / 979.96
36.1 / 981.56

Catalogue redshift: 0.146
